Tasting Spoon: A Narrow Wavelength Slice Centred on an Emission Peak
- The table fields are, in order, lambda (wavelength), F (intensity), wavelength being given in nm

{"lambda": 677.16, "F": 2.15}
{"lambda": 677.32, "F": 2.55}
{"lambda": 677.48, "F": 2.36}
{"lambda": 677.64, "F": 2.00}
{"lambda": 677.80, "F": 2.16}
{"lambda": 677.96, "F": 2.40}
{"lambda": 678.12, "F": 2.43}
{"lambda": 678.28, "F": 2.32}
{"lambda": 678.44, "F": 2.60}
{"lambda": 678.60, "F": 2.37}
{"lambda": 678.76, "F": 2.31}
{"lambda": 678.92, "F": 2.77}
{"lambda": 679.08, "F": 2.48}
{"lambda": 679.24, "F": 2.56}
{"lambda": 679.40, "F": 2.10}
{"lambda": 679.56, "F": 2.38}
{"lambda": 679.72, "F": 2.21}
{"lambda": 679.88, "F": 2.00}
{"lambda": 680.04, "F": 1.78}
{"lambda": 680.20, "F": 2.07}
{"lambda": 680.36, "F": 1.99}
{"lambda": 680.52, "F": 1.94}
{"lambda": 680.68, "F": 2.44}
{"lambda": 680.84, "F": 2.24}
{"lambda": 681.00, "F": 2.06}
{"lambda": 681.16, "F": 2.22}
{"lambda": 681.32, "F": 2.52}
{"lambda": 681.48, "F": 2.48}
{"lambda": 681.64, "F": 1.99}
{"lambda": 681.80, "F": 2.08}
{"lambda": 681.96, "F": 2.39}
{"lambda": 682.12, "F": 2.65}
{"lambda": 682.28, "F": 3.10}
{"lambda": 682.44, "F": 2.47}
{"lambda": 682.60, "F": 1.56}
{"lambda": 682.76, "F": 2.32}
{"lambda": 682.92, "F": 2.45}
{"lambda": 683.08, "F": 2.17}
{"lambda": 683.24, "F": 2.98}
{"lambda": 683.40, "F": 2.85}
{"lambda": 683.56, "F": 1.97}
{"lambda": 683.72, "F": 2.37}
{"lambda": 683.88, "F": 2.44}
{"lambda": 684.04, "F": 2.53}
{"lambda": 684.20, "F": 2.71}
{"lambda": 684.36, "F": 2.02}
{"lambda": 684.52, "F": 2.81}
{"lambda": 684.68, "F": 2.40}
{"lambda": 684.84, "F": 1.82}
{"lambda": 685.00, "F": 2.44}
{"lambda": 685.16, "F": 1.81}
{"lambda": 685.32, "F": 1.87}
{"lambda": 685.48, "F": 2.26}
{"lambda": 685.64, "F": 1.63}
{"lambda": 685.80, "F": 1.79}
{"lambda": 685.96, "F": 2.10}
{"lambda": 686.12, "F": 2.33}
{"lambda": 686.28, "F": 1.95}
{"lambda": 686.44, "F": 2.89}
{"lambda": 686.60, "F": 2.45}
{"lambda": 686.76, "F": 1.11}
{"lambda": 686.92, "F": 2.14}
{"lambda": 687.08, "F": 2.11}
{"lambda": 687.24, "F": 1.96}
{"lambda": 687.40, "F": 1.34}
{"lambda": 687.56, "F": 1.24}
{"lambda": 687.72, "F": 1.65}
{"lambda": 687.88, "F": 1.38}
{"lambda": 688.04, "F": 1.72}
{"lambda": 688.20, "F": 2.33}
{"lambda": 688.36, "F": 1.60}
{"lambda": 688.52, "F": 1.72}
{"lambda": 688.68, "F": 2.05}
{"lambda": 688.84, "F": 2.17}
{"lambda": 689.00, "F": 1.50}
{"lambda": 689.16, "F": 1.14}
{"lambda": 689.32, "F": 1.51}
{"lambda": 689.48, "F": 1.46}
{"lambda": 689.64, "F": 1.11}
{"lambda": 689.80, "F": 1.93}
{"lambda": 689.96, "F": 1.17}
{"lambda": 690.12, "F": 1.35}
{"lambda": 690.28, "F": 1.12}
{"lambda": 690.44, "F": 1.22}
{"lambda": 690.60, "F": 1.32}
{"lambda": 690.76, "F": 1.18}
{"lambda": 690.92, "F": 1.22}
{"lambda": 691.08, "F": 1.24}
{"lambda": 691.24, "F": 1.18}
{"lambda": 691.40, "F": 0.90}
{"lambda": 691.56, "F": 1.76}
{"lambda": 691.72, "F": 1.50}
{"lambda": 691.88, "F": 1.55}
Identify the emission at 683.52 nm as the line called C III]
